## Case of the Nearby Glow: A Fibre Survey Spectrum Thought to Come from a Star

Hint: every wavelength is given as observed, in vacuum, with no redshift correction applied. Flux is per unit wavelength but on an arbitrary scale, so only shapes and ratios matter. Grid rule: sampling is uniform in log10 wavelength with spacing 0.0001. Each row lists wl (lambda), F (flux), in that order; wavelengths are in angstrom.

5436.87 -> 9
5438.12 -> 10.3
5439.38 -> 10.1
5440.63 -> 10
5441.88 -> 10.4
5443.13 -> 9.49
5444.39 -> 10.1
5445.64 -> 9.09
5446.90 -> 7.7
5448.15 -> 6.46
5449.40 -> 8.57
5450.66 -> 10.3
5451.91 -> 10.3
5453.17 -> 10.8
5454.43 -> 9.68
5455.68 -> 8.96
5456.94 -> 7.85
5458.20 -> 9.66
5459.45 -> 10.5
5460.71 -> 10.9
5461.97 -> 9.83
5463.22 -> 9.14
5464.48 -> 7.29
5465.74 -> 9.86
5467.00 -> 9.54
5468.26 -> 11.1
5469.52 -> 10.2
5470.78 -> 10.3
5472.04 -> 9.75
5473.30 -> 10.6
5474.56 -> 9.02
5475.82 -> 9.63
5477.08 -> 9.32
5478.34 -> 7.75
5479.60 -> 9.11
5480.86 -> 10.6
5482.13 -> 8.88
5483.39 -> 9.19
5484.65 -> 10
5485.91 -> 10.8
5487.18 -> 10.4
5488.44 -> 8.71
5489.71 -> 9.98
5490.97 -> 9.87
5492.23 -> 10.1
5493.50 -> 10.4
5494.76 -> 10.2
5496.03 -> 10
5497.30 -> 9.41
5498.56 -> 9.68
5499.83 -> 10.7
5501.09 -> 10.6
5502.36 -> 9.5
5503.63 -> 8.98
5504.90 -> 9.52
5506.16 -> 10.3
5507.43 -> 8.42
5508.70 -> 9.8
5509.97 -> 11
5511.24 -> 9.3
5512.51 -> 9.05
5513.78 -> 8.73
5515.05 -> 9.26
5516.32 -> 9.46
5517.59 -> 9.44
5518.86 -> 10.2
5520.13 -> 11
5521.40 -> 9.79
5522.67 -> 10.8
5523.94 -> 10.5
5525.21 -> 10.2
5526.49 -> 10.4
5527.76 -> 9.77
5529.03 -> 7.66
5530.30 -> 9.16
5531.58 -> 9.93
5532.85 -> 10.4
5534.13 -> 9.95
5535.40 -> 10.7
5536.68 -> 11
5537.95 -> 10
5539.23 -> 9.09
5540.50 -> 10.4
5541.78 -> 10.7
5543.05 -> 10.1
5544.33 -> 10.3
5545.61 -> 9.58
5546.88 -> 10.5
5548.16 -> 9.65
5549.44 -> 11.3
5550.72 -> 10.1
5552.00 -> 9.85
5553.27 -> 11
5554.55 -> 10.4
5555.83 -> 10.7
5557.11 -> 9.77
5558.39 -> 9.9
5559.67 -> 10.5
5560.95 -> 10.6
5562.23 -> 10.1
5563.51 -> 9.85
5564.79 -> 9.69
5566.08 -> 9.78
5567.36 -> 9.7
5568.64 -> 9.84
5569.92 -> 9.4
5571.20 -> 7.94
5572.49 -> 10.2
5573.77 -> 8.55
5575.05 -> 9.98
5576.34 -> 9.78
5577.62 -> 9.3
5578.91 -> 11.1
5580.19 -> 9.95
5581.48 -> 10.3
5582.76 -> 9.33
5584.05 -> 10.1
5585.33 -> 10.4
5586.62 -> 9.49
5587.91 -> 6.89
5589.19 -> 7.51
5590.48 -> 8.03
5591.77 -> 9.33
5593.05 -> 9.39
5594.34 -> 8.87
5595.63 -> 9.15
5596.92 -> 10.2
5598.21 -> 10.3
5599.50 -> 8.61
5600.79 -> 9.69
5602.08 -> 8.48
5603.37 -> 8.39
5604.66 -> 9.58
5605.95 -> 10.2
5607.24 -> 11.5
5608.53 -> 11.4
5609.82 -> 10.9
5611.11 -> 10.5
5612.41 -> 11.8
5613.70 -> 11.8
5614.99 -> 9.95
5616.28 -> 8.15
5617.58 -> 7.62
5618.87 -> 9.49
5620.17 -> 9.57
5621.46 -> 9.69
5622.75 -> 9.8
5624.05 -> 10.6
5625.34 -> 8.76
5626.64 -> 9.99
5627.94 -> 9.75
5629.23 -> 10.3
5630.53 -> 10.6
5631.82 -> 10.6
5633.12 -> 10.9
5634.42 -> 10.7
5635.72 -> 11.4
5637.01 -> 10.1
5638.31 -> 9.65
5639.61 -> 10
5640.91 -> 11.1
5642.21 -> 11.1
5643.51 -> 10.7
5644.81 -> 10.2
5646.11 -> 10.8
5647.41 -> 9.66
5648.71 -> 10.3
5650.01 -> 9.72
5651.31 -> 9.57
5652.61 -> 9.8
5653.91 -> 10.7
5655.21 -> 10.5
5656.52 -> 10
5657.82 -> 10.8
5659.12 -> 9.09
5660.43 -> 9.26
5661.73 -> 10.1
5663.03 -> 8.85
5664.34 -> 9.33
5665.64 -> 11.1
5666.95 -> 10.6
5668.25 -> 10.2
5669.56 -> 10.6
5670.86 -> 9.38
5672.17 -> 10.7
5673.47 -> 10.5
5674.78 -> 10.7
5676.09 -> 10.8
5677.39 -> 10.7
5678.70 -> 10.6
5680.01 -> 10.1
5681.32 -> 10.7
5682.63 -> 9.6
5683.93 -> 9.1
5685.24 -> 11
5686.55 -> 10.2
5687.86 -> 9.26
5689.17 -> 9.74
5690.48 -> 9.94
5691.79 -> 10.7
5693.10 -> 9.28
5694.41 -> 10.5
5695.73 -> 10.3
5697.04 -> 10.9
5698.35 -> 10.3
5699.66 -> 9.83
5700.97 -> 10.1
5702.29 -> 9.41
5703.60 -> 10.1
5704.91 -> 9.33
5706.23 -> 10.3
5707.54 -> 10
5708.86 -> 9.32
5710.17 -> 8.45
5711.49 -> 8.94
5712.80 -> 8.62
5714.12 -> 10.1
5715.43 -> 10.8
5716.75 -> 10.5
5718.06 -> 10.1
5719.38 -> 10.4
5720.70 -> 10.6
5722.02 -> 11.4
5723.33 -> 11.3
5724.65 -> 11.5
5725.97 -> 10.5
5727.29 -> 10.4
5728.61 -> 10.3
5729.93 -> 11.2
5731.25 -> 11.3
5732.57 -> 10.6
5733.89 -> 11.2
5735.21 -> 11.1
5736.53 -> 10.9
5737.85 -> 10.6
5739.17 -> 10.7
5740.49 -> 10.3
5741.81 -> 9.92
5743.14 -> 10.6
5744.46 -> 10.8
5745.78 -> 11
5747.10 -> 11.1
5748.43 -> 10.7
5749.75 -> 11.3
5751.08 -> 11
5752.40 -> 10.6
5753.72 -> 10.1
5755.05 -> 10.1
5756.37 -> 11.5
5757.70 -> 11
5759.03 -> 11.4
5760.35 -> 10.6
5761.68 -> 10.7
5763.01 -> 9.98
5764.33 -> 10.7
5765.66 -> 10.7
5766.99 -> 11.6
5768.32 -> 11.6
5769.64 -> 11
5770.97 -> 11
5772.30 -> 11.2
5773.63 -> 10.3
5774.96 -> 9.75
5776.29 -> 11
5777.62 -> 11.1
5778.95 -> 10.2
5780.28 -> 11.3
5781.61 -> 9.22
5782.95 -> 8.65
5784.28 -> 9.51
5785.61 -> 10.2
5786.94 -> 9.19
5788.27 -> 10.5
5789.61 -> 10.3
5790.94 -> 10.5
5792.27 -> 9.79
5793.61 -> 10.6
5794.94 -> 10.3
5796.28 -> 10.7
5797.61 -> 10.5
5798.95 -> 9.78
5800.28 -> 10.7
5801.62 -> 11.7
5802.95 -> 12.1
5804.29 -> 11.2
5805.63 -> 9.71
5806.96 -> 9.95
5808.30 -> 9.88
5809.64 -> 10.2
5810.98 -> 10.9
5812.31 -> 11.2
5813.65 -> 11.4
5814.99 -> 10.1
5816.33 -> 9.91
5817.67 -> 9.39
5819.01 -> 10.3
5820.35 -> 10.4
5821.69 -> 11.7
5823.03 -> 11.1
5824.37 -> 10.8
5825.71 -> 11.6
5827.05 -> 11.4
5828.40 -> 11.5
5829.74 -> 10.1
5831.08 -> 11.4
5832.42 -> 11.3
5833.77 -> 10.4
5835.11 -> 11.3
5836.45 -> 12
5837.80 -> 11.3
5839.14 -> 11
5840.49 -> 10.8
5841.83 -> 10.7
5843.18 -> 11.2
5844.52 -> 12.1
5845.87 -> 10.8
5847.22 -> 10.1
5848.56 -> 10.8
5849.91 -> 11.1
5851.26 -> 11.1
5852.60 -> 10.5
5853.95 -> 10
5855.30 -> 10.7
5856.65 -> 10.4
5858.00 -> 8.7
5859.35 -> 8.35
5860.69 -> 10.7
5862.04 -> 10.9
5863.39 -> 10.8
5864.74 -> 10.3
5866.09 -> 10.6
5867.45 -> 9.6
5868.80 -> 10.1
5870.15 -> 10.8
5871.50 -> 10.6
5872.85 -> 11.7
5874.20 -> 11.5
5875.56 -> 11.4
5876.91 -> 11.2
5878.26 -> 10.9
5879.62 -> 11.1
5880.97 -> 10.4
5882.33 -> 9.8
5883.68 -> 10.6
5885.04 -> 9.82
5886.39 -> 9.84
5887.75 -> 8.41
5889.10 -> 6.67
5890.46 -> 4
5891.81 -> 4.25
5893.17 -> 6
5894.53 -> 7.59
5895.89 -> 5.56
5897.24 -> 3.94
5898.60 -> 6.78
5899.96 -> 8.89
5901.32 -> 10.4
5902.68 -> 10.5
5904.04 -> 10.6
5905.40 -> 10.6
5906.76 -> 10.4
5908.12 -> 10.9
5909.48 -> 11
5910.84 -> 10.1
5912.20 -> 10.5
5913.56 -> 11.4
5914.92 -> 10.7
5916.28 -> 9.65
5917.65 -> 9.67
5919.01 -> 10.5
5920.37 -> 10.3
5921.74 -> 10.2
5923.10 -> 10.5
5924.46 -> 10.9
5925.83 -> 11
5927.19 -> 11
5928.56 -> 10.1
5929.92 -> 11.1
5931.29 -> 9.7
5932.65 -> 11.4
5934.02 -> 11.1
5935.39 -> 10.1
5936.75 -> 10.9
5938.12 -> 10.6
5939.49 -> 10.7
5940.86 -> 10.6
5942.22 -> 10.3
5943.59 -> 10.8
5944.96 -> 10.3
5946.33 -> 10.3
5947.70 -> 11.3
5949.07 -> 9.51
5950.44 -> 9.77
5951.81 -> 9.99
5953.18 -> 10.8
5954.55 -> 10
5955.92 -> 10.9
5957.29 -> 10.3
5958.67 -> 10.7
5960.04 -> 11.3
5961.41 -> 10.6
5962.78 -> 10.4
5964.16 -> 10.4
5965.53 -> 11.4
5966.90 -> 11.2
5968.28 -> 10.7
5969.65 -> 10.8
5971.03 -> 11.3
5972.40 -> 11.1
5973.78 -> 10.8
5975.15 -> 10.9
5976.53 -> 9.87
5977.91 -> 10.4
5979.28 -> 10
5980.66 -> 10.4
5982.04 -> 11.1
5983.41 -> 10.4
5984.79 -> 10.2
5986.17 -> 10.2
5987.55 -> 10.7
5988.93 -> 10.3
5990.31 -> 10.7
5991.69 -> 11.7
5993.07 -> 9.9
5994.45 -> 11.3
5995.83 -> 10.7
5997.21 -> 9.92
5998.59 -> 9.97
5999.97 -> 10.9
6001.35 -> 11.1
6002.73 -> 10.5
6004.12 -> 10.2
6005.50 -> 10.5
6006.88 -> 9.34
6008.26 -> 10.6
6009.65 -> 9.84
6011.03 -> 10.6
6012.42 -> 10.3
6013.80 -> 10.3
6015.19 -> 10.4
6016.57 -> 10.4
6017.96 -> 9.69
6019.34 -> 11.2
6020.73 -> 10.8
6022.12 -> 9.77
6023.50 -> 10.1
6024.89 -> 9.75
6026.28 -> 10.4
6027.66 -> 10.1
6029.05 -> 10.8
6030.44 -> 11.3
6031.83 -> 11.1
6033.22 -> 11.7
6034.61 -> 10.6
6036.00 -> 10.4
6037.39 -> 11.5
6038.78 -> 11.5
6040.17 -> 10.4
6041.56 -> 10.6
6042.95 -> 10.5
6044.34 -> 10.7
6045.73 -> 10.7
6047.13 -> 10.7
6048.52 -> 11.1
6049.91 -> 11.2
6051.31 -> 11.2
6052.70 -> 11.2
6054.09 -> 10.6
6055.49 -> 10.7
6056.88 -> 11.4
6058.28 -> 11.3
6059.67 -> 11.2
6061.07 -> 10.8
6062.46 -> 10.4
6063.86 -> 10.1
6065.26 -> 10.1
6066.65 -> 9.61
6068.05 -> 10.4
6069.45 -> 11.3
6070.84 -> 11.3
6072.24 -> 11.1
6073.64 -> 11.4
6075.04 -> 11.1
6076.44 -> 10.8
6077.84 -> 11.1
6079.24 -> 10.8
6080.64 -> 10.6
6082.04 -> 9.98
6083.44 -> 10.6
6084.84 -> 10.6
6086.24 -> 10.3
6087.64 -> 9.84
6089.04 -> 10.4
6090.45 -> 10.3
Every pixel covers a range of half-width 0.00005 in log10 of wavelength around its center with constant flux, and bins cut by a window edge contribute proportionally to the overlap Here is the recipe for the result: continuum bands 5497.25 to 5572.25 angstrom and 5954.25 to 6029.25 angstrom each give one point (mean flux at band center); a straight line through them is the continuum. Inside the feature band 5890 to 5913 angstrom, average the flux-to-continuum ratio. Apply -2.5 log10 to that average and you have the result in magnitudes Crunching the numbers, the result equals 0.23 mag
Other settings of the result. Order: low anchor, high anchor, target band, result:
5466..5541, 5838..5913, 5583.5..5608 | 0.06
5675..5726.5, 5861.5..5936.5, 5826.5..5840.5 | -0.13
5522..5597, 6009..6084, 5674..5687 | -0.03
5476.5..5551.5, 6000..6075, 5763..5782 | -0.05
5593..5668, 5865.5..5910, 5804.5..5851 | -0.15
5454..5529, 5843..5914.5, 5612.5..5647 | -0.05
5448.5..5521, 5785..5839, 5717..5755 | -0.03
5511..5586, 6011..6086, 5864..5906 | 0.14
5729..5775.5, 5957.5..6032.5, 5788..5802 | 0.03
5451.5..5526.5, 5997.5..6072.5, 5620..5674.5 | -0.02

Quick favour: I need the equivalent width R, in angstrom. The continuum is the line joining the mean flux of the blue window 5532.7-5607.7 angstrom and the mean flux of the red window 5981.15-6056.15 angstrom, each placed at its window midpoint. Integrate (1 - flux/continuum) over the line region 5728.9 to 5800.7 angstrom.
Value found -3.27 angstrom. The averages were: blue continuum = 9.78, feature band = 10.6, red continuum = 10.6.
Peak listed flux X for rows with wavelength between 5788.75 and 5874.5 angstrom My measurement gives 12.1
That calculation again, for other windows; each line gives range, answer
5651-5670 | 11.1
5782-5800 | 10.7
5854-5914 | 11.7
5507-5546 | 11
